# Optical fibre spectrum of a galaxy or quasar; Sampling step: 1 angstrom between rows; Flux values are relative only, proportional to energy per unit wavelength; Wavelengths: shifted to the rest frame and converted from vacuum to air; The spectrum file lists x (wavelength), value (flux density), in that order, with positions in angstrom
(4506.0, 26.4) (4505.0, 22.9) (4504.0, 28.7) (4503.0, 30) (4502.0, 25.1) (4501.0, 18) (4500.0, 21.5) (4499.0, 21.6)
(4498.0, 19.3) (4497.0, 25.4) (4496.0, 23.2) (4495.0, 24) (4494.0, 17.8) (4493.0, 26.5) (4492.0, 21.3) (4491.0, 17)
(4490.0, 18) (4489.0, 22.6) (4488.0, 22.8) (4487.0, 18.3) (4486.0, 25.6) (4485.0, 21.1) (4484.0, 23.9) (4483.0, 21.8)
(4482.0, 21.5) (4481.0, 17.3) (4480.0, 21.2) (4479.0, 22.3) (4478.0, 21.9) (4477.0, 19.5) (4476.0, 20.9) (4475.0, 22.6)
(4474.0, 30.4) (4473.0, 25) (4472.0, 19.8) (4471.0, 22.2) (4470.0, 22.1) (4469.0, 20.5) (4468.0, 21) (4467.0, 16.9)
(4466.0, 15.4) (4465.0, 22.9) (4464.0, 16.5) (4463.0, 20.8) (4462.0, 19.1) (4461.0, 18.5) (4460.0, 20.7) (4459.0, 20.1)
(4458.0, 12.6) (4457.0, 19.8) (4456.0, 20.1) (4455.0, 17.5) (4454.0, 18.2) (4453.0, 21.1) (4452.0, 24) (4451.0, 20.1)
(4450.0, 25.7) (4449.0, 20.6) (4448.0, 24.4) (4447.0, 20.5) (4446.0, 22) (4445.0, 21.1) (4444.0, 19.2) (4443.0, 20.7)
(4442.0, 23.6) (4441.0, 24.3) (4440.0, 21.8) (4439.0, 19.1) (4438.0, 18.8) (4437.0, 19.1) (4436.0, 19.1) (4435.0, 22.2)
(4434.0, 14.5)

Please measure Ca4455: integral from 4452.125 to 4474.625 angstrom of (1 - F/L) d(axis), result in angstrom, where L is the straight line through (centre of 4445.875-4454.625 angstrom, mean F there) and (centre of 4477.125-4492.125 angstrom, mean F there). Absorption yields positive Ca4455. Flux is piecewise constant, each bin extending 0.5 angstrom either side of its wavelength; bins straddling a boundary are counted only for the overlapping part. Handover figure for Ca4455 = 1.4 angstrom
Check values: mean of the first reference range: 21.8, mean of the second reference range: 21.1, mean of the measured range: 20.1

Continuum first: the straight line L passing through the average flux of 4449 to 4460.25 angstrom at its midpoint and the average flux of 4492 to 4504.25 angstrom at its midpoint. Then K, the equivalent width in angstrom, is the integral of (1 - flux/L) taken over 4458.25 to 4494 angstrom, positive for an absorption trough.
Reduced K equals 1.0 angstrom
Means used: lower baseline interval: 20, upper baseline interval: 23.2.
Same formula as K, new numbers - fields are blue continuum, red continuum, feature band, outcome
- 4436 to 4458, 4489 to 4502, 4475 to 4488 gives -0.1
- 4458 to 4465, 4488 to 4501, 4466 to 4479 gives -1.2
